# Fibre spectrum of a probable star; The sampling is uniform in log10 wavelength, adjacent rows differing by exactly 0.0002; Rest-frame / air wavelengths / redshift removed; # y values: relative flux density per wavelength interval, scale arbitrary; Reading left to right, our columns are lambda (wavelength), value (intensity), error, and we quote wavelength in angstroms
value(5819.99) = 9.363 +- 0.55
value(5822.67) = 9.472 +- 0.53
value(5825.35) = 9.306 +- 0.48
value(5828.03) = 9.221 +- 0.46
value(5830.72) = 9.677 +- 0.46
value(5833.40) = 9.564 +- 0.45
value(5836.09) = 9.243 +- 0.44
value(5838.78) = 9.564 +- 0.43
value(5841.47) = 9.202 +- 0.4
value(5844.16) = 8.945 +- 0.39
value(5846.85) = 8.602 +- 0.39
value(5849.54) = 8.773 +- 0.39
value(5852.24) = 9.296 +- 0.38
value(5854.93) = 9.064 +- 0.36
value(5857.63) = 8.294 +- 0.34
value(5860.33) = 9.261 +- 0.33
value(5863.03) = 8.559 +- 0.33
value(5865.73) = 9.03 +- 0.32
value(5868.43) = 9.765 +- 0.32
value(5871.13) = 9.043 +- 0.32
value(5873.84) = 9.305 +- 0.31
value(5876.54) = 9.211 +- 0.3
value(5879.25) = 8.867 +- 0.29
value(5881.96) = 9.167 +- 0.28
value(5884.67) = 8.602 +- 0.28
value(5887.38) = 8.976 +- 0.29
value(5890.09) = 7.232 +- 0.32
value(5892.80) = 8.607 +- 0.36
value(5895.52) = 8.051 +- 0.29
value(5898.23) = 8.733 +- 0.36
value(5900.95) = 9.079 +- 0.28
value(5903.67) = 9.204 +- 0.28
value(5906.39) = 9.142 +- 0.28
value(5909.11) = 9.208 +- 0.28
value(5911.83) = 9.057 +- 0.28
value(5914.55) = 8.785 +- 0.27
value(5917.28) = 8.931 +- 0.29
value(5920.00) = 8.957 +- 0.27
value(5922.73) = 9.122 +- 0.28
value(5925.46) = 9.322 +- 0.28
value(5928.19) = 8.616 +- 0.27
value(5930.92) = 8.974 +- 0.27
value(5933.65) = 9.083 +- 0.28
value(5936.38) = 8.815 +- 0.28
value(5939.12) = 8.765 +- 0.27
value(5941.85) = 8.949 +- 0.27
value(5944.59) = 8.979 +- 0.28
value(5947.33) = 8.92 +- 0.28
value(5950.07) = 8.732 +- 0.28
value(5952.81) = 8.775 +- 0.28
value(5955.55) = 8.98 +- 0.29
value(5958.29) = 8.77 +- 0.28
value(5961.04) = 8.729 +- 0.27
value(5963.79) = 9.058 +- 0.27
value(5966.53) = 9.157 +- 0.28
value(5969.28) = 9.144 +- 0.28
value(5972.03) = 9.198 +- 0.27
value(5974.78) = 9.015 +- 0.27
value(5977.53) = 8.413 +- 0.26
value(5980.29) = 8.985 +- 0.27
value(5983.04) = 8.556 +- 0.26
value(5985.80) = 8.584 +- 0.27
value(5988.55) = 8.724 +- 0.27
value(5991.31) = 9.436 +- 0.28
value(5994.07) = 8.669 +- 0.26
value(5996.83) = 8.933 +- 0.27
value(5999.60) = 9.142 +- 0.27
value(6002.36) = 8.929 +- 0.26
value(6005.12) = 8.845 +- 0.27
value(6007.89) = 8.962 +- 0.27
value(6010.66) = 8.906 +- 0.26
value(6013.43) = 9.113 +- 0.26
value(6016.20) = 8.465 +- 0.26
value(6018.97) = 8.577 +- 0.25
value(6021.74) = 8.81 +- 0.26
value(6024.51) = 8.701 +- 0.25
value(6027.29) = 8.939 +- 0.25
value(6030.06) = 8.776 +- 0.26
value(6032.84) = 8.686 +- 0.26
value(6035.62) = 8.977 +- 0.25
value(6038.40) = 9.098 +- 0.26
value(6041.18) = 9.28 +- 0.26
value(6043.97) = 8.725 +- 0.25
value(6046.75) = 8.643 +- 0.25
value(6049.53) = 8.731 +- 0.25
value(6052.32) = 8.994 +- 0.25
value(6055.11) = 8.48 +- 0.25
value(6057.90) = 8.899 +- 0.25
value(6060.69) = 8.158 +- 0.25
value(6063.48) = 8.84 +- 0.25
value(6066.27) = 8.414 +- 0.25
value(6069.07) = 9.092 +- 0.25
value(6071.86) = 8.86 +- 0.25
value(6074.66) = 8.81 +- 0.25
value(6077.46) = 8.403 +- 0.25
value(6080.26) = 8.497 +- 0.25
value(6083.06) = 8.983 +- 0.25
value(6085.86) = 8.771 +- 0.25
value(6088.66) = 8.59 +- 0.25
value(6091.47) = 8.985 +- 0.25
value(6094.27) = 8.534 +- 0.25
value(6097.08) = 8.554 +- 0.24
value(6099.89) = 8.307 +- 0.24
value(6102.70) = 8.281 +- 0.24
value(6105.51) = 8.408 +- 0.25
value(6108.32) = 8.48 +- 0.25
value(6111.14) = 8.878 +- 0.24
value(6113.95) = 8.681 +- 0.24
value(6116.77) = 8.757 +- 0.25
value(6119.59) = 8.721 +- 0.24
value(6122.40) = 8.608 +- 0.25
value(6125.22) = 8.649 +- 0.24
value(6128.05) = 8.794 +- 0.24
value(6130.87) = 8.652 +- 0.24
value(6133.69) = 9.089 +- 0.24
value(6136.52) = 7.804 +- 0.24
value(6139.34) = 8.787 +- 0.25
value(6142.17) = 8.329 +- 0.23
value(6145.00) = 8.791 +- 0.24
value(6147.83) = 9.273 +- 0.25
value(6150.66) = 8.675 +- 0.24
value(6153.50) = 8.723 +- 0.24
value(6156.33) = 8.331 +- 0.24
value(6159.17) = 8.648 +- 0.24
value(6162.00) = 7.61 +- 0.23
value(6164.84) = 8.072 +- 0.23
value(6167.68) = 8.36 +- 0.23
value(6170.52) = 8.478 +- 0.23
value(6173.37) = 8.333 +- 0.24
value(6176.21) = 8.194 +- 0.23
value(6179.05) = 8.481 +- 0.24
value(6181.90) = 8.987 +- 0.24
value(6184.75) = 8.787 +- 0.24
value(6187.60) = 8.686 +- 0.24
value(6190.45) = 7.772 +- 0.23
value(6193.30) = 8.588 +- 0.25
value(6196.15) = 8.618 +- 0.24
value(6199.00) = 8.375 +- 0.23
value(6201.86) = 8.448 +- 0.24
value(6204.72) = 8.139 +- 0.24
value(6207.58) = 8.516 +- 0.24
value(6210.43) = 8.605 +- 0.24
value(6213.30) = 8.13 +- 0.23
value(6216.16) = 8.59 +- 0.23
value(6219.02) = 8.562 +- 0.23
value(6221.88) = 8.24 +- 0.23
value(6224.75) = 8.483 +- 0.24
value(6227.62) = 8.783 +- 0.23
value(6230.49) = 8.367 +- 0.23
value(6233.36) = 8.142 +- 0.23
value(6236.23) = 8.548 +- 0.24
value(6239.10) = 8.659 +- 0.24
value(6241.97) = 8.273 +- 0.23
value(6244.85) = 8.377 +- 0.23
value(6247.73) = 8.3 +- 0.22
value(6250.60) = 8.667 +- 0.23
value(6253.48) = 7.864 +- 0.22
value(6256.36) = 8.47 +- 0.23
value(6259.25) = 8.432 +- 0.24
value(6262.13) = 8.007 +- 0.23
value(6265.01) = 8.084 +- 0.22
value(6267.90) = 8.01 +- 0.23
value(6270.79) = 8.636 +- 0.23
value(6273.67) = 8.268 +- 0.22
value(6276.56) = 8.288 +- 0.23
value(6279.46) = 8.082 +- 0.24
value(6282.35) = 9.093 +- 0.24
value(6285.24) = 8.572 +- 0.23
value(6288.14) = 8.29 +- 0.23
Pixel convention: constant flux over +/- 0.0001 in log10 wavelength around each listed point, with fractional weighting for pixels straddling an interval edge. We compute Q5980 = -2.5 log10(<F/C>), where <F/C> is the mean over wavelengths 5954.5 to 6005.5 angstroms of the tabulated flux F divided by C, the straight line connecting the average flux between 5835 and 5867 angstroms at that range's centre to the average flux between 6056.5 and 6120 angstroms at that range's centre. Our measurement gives -0.01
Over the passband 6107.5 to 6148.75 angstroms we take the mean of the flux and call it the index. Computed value 8.68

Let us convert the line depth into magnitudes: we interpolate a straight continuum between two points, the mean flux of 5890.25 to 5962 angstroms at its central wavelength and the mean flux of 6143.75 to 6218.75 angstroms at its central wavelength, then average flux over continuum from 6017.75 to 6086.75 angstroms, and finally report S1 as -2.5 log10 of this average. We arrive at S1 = -0.012 mag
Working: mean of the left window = 8.87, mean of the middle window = 8.77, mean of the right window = 8.47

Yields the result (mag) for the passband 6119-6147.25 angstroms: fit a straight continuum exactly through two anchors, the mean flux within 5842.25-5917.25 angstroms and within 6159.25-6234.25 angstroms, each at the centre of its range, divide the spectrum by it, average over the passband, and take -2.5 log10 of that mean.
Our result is -0.02 mag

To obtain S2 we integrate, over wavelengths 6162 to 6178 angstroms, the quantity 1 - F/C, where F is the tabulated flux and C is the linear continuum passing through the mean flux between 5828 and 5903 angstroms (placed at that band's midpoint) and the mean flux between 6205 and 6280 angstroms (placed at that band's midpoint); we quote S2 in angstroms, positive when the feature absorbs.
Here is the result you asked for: 0.5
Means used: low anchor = 8.96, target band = 8.23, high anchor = 8.36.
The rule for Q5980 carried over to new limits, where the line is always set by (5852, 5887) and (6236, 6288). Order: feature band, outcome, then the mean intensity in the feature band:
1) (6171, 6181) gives 0.02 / 8.38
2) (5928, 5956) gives 0.00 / 8.88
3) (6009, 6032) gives 0.00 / 8.79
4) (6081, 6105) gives 0.00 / 8.61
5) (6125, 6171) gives 0.00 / 8.53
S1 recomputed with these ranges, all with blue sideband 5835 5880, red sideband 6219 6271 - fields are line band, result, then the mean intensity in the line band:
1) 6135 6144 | 0.027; 8.34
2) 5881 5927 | 0.018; 8.83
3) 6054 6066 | 0.013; 8.58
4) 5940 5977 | -0.008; 8.94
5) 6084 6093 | -0.019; 8.79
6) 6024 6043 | -0.023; 8.92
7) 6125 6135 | -0.031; 8.81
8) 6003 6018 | -0.009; 8.85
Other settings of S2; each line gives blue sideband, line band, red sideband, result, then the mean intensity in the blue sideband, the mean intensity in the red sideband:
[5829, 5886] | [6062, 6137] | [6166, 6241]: -0.07 angstroms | 9.1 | 8.45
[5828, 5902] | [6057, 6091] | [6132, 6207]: -0.28 angstroms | 8.96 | 8.48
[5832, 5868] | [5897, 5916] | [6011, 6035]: -0.15 angstroms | 9.05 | 8.77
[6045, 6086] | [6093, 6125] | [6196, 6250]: 0.22 angstroms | 8.7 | 8.43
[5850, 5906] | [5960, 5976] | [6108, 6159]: -0.47 angstroms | 8.87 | 8.67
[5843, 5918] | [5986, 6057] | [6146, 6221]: -1.38 angstroms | 8.88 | 8.46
